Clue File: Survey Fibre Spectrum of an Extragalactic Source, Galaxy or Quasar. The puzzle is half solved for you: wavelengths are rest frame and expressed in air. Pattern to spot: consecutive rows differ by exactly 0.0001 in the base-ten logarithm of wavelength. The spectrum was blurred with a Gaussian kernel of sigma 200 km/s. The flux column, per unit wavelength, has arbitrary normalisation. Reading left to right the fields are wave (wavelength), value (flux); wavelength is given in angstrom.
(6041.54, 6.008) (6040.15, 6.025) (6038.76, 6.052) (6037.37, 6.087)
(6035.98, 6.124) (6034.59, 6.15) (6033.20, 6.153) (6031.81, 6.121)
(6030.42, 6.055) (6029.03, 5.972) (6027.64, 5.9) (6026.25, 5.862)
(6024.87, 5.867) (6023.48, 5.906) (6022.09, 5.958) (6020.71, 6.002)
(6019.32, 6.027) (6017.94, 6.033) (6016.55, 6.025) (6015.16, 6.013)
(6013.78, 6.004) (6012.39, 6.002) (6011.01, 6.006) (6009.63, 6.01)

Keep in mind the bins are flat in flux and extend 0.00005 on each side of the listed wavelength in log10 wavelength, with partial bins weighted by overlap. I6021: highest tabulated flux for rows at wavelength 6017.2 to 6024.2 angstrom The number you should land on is 6.033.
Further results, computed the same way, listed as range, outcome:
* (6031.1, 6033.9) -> 6.153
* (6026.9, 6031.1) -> 6.055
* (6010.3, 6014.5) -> 6.006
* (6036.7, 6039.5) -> 6.087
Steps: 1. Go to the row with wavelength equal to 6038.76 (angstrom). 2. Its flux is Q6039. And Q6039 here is 6.052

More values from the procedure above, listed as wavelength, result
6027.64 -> 5.9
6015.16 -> 6.013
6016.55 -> 6.025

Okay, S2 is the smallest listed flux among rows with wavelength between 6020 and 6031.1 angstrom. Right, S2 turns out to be 5.862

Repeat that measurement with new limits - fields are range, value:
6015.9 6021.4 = 6.002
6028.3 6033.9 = 5.972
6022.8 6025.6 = 5.867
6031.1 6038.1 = 6.087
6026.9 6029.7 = 5.9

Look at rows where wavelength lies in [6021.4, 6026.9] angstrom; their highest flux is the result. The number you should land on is 5.958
